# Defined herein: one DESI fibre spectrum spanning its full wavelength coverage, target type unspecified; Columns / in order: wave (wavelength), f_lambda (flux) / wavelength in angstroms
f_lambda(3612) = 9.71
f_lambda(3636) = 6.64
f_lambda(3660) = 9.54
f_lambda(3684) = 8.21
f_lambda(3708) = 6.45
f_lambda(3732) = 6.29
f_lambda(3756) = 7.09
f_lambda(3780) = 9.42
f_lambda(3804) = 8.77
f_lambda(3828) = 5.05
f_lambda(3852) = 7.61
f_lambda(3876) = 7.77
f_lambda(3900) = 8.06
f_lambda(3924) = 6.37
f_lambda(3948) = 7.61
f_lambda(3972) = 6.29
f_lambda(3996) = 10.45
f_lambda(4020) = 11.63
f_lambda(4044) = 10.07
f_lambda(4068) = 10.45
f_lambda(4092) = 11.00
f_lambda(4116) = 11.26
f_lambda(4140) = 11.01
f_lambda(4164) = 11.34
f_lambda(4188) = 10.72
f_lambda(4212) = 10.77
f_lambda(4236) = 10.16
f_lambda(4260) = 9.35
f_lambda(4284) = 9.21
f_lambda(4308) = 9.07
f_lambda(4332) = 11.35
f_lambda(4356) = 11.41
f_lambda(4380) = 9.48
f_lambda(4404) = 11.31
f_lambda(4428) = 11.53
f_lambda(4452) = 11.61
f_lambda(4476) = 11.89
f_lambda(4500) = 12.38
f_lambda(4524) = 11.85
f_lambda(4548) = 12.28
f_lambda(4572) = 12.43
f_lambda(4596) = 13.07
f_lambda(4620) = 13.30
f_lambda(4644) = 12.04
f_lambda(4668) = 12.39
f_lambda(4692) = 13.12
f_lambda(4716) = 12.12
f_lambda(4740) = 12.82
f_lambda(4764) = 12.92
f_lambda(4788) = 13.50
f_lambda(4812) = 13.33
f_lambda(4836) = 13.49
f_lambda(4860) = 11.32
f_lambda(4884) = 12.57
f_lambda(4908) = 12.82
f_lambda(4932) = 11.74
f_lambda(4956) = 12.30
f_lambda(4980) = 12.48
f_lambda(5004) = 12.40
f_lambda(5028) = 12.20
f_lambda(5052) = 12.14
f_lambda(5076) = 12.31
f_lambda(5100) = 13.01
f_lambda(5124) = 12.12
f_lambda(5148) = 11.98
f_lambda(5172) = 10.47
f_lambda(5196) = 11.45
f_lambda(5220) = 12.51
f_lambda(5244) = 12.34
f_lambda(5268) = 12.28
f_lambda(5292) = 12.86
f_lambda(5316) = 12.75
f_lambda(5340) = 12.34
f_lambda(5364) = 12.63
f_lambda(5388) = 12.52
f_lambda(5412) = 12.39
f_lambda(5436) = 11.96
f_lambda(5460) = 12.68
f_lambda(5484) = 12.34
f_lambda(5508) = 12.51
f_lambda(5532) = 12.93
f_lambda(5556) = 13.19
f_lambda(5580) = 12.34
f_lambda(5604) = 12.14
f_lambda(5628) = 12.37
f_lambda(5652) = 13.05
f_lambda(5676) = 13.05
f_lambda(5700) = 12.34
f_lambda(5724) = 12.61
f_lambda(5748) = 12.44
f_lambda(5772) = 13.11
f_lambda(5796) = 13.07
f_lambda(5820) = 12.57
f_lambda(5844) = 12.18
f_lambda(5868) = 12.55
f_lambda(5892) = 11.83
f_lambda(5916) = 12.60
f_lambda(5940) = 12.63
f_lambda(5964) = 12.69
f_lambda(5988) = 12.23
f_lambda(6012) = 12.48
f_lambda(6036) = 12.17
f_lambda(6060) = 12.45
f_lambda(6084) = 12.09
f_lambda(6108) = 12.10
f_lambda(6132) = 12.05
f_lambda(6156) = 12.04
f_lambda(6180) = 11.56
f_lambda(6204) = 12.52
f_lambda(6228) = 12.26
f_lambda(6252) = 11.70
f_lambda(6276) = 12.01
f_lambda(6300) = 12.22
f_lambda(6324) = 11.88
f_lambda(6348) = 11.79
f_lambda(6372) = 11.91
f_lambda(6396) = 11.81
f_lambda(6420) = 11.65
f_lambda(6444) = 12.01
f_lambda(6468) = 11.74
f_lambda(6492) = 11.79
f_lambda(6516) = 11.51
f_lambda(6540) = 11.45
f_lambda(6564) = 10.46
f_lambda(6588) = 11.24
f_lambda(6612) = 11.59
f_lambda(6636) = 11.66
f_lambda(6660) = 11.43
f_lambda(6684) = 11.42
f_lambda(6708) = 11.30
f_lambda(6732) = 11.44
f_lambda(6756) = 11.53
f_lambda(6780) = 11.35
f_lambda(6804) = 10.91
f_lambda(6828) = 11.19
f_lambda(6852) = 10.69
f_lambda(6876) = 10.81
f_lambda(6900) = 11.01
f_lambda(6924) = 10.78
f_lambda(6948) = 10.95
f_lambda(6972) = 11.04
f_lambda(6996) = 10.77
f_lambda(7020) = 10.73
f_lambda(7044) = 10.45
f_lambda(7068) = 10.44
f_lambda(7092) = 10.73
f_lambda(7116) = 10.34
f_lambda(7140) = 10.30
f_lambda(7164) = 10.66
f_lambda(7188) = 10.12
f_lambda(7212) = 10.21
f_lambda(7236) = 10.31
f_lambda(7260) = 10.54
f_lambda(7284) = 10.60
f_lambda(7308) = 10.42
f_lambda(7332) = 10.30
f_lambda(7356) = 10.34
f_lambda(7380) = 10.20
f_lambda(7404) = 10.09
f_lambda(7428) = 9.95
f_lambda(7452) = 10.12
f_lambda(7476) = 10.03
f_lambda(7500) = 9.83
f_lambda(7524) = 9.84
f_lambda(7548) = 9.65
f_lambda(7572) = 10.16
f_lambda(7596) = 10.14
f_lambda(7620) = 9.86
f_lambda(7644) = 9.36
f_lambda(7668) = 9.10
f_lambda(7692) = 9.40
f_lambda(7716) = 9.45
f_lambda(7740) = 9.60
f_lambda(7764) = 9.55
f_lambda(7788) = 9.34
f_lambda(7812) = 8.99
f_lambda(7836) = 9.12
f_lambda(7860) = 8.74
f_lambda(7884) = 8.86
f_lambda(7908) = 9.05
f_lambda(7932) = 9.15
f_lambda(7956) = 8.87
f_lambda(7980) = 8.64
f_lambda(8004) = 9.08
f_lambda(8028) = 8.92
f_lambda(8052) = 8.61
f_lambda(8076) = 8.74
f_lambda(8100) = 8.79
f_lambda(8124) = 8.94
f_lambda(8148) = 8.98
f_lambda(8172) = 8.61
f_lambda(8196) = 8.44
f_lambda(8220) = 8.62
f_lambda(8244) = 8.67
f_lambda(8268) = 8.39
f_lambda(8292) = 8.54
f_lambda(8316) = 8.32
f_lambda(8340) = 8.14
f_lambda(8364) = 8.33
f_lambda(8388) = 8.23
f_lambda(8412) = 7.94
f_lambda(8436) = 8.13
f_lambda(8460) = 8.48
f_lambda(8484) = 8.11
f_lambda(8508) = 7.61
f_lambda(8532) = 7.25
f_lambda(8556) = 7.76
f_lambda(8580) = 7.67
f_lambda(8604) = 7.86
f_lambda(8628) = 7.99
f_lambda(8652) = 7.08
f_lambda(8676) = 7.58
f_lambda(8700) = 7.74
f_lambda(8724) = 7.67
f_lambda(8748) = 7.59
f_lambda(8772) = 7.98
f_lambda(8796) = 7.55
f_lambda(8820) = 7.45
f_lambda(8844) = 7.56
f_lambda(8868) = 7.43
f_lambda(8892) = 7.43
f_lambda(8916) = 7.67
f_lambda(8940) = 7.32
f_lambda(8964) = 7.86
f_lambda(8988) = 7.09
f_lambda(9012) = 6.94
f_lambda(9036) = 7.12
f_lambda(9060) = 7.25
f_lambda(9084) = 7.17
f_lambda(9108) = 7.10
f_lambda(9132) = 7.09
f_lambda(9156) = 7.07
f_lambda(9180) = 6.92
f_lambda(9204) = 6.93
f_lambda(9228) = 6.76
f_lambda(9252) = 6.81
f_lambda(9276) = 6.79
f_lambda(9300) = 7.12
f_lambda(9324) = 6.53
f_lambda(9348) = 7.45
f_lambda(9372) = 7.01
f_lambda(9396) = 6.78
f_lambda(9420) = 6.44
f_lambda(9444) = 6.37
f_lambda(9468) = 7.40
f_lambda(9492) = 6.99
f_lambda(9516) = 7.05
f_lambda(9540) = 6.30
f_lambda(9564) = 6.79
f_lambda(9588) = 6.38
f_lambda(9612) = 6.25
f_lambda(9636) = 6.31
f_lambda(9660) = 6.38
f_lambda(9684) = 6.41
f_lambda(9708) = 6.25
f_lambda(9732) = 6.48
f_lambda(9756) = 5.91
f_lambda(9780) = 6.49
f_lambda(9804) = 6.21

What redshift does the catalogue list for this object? 0.00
